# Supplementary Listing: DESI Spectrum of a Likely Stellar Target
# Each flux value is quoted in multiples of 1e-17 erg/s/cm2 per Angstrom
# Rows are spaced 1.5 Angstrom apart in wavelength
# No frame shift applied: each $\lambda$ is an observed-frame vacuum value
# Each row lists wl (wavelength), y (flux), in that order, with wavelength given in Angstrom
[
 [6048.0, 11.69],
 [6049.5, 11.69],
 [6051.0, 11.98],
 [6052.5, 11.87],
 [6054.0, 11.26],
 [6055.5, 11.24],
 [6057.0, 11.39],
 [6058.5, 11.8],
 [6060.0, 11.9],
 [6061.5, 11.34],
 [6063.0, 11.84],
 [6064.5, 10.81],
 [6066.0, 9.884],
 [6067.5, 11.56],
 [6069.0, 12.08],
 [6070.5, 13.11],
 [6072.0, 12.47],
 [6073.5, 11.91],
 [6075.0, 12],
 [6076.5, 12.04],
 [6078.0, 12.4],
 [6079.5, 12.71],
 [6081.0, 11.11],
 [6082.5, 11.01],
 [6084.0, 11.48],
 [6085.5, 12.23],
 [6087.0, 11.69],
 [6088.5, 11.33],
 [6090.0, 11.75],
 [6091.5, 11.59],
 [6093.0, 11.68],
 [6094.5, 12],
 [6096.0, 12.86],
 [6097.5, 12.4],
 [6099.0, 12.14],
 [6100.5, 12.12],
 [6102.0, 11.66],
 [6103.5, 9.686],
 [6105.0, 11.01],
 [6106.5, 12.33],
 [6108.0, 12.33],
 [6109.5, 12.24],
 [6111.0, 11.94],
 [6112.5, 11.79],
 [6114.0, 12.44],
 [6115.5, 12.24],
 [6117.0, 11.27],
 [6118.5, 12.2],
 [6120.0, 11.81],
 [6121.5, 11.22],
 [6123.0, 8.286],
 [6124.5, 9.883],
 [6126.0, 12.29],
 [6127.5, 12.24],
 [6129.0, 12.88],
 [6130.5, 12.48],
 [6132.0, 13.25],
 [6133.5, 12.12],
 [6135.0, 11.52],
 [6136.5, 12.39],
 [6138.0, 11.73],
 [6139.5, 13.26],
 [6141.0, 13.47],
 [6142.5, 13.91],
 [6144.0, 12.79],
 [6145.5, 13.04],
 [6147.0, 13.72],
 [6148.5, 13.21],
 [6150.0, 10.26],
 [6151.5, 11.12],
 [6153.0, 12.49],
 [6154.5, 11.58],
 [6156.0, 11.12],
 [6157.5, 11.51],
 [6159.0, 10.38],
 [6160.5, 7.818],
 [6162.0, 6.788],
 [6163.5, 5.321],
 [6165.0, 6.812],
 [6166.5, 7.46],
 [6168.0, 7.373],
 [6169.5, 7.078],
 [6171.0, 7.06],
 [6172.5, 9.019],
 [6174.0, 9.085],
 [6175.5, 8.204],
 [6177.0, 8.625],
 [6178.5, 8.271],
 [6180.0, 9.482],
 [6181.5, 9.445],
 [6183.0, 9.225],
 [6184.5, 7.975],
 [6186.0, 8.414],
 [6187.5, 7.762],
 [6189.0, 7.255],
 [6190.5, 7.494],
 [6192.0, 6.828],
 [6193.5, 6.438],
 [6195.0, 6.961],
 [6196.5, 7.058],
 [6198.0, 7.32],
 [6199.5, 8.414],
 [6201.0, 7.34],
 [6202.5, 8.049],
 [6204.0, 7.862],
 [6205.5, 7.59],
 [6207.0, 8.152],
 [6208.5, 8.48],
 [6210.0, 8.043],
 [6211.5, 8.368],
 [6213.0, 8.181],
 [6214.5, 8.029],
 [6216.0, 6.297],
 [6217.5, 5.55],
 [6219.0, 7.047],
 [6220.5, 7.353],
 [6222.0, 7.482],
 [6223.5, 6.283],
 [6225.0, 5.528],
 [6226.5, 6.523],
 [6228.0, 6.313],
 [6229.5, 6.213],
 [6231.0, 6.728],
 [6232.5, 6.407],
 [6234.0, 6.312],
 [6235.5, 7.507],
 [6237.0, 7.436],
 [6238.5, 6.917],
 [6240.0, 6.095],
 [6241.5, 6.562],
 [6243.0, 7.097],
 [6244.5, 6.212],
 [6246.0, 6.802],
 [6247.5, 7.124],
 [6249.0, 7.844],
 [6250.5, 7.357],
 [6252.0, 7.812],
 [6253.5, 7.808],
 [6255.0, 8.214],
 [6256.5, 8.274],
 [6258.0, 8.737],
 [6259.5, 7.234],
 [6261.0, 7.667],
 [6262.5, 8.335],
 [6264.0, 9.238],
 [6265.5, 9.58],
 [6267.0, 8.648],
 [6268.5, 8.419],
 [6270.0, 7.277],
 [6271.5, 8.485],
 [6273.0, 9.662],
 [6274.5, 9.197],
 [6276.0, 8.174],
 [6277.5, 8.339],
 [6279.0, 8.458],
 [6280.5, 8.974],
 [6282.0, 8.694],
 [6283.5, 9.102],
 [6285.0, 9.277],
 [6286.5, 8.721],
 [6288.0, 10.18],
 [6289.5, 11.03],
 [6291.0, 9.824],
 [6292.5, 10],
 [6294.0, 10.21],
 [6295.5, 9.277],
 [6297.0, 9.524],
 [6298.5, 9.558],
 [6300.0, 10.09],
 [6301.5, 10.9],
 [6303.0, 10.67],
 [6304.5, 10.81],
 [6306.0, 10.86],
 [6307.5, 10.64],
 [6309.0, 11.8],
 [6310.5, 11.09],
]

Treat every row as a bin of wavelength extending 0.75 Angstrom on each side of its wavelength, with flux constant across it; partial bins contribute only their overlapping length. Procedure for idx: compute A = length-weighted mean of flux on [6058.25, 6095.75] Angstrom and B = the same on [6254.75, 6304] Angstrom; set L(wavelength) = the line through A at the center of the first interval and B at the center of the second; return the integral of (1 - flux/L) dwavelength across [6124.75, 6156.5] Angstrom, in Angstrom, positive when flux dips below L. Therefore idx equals -4.3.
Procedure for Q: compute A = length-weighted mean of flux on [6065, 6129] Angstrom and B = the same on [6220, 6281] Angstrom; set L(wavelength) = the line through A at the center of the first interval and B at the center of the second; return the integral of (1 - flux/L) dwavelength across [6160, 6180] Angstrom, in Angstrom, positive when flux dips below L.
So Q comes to 4.2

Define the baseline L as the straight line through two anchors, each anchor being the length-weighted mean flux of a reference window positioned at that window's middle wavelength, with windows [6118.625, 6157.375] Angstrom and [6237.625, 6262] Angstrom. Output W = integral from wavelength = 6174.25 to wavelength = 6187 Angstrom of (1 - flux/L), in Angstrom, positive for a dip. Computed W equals 2.0 Angstrom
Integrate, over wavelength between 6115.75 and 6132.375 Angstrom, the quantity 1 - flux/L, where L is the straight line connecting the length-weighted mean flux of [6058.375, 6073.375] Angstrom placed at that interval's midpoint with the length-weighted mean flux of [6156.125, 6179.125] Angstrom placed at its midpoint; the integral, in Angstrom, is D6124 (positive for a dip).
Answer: -3.37 Angstrom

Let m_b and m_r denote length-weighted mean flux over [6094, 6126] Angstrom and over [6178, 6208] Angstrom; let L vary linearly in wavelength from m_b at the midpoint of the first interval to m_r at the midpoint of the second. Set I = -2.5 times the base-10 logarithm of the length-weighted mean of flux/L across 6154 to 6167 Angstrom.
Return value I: 0.078 mag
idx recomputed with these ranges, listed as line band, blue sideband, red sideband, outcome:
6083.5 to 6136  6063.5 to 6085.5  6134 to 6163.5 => -0.6 Angstrom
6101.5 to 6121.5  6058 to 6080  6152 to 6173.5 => -2.5 Angstrom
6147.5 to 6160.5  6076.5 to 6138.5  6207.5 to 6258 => -1.6 Angstrom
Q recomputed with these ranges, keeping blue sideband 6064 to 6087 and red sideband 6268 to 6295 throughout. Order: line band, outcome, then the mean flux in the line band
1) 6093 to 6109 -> -0.5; 11.9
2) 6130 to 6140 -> -1.2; 12.4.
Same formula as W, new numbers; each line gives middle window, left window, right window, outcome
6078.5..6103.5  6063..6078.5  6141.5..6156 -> 0.4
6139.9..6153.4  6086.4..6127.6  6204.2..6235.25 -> -3.6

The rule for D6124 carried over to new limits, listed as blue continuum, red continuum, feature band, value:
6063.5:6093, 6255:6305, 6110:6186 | 1.9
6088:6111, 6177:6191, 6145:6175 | -0.5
